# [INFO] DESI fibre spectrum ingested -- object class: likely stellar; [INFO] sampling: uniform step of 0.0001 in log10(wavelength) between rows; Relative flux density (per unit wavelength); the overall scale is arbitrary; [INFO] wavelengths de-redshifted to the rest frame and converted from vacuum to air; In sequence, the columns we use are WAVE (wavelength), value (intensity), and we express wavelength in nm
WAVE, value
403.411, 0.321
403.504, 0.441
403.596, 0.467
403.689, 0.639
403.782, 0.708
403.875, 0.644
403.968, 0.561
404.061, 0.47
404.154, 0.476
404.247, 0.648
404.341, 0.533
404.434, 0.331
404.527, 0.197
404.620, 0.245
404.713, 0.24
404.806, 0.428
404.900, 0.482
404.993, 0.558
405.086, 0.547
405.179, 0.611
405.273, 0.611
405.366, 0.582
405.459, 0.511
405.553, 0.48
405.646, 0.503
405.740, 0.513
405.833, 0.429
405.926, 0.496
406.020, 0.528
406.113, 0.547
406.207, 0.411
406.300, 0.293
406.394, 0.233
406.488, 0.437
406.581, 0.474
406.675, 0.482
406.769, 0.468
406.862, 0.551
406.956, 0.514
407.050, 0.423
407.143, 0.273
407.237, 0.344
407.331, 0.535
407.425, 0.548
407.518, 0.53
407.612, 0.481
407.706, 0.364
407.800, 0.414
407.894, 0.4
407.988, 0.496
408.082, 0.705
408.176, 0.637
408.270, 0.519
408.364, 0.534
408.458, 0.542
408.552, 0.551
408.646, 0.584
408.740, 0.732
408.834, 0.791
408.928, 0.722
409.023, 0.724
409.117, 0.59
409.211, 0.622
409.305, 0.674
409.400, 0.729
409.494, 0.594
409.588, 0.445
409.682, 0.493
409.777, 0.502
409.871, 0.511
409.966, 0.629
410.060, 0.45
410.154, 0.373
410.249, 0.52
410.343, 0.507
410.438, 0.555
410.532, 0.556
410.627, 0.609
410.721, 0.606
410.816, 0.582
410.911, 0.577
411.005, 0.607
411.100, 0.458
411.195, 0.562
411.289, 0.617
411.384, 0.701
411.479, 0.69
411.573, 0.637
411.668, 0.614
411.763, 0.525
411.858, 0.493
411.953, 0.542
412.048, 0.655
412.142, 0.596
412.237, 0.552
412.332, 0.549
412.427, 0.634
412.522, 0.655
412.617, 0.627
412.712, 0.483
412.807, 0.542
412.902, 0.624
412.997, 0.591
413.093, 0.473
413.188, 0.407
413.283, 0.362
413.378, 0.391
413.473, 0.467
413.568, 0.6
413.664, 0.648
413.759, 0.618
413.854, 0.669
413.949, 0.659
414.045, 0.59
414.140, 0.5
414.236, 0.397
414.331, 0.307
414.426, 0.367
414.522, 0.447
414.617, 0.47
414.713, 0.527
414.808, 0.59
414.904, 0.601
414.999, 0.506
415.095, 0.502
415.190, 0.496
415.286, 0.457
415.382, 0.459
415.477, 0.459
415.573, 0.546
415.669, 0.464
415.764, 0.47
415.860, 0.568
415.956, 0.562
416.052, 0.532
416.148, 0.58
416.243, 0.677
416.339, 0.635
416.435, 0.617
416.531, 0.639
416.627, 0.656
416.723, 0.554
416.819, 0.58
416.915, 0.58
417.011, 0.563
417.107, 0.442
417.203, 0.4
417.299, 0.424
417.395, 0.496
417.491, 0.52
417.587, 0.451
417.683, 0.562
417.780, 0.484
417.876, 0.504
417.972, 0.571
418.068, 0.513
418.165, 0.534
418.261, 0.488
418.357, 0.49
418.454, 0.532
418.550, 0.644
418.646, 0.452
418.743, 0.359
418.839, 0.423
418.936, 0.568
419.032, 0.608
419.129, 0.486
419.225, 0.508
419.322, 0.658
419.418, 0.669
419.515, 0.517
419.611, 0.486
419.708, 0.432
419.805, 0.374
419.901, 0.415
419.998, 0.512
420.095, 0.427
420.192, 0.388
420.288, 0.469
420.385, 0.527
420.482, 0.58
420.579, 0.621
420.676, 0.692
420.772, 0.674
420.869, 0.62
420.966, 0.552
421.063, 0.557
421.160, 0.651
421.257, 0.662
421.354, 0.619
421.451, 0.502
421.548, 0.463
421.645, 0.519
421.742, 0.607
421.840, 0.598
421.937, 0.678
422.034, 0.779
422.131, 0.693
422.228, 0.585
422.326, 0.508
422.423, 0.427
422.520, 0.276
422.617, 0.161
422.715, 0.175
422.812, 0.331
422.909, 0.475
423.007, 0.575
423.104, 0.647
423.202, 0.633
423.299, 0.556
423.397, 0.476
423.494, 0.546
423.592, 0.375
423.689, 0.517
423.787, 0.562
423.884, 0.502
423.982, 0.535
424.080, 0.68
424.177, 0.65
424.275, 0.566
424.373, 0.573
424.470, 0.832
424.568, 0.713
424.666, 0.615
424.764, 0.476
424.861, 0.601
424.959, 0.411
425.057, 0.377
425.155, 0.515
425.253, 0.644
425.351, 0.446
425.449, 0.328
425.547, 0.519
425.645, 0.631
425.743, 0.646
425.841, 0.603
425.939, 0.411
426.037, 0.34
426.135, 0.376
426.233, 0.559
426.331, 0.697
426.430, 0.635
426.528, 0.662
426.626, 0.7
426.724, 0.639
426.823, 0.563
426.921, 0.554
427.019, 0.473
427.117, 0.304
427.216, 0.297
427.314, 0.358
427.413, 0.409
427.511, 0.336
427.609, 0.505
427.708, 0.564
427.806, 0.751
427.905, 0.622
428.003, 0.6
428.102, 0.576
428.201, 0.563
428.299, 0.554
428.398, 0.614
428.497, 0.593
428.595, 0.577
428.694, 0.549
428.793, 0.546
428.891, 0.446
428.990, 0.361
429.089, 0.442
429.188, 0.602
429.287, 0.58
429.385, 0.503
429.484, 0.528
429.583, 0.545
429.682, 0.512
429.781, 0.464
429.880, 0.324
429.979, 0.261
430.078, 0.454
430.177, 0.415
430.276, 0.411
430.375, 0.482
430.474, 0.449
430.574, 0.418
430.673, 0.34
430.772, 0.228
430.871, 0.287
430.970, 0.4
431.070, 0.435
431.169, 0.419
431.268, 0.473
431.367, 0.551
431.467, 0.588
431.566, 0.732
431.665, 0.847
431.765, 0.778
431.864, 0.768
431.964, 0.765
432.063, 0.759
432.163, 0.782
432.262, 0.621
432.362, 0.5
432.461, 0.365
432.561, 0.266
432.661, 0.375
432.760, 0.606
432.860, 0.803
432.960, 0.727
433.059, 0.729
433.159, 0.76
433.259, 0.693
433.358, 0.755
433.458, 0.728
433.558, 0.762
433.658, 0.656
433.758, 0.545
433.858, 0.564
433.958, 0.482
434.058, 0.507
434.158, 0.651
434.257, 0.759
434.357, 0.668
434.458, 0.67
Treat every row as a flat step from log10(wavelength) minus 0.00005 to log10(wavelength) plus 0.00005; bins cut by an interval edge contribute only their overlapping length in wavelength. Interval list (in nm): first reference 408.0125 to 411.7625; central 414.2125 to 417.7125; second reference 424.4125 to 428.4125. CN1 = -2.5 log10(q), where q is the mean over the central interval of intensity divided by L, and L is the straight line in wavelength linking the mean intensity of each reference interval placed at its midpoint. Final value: 0.11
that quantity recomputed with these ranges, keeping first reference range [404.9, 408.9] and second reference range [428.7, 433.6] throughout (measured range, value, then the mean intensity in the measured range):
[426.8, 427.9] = 0.146 mag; 0.469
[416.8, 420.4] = 0.048 mag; 0.501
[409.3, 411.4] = -0.090 mag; 0.554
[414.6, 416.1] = 0.010 mag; 0.514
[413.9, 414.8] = 0.082 mag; 0.479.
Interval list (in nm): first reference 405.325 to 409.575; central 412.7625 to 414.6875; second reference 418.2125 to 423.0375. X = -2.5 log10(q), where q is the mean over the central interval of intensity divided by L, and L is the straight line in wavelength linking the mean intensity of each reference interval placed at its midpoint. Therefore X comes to 0.03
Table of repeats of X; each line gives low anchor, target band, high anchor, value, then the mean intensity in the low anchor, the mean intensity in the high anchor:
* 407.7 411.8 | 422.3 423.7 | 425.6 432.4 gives 0.22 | 0.576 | 0.526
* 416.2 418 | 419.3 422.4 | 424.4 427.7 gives -0.05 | 0.544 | 0.521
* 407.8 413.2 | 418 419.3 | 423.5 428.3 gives 0.09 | 0.577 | 0.538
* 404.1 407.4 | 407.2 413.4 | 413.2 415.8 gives -0.17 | 0.456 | 0.502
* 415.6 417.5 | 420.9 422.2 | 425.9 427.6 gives -0.17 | 0.549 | 0.49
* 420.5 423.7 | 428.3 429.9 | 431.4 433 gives 0.18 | 0.538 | 0.641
